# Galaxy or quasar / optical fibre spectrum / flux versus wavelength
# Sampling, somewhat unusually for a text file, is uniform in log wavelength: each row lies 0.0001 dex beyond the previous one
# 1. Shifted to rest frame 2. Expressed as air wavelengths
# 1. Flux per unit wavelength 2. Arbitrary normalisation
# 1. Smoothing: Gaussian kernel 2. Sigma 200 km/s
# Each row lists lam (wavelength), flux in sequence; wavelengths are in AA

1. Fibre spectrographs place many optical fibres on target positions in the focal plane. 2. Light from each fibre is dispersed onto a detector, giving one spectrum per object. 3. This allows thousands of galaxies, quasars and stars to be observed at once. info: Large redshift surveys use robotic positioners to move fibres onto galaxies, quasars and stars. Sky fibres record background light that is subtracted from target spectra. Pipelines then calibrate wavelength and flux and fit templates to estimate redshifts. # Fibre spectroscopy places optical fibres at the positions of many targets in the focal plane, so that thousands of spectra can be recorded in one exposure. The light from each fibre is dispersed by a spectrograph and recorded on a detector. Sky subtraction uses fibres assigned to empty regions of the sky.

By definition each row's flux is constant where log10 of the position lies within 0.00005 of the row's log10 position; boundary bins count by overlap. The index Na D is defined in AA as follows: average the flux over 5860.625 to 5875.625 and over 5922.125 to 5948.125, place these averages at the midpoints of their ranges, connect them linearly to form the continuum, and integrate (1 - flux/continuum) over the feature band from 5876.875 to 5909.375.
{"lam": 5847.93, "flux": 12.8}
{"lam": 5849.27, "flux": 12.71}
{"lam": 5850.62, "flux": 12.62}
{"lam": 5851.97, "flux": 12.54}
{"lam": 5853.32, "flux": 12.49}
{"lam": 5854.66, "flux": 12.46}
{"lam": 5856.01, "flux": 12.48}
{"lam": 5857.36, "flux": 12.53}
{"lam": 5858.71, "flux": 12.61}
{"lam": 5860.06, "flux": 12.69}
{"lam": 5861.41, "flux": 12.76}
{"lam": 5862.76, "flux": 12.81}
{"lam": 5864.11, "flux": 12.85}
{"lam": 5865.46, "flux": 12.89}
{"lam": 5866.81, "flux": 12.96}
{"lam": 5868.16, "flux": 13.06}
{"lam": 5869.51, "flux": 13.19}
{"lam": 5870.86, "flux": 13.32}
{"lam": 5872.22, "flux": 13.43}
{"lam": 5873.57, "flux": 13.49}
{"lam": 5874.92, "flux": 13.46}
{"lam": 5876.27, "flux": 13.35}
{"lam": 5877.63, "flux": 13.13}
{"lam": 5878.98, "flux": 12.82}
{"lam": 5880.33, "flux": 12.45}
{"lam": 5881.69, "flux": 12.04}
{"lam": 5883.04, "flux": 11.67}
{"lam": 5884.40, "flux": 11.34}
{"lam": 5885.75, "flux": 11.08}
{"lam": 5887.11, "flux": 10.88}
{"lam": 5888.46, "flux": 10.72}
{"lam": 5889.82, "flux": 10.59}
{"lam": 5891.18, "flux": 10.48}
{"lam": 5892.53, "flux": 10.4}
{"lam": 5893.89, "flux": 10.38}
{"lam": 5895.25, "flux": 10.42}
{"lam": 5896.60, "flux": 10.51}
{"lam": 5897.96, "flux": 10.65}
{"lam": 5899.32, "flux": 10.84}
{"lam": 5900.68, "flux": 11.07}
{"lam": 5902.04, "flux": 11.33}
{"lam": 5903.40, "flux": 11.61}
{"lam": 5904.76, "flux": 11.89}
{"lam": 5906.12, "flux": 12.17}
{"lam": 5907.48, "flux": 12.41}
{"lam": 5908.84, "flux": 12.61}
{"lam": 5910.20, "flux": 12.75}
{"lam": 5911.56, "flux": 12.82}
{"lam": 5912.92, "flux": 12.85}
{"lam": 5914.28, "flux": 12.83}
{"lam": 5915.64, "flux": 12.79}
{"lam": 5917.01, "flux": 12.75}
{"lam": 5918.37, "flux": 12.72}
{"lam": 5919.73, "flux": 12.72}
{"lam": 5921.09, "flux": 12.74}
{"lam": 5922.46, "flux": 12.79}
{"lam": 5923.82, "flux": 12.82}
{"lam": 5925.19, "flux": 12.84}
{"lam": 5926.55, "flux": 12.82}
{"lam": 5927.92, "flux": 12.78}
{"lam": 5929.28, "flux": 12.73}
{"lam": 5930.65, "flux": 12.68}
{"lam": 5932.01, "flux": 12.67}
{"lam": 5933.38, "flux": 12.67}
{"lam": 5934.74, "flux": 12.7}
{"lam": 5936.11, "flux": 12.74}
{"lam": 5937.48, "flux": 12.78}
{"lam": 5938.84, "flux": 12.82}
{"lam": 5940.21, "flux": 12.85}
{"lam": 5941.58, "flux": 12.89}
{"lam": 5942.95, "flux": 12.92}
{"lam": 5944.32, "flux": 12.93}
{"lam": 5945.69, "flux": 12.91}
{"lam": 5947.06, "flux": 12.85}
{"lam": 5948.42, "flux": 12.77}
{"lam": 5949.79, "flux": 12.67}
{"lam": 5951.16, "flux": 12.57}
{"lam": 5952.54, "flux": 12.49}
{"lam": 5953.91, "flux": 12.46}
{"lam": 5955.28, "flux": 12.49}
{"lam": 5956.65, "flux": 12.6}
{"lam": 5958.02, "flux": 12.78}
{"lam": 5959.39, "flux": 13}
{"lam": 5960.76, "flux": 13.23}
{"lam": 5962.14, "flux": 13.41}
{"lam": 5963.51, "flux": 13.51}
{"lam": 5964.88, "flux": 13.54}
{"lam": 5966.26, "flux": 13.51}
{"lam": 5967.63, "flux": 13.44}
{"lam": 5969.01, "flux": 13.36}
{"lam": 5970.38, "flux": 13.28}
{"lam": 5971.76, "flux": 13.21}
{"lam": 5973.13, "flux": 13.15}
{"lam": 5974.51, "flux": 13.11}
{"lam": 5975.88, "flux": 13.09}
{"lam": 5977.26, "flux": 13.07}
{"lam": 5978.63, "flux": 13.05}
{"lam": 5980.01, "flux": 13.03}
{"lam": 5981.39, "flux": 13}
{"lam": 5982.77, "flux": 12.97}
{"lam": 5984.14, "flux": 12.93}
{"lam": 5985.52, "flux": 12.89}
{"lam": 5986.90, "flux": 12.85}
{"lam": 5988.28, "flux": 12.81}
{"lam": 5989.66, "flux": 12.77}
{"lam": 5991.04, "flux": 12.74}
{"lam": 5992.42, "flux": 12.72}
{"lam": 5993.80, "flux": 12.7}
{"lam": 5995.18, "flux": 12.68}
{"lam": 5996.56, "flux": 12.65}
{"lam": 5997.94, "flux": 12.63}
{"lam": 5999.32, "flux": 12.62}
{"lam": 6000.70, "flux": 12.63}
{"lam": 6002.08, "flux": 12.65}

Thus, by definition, 4.0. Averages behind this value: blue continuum 13.1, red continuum 12.8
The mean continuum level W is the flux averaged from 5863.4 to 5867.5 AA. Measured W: 12.9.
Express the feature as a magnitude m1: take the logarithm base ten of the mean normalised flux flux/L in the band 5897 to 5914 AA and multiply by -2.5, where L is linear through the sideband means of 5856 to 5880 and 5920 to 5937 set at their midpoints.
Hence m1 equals 0.08 mag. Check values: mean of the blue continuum 13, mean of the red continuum 12.7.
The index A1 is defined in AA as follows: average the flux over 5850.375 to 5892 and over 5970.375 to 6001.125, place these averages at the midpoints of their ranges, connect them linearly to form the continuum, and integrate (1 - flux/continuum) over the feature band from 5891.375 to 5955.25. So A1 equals 1.6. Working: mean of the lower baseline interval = 12.4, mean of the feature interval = 12.3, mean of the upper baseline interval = 12.9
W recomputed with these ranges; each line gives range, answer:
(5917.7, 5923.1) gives 12.7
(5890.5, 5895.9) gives 10.4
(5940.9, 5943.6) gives 12.9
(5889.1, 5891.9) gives 10.5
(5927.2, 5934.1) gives 12.7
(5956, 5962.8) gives 13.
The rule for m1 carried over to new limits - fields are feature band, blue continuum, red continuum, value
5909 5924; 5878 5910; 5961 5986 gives -0.079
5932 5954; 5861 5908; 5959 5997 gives -0.009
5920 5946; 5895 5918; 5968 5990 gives -0.039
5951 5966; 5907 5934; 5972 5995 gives -0.007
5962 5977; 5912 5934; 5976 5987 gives -0.031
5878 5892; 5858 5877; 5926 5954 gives 0.138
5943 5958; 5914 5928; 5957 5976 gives 0.033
